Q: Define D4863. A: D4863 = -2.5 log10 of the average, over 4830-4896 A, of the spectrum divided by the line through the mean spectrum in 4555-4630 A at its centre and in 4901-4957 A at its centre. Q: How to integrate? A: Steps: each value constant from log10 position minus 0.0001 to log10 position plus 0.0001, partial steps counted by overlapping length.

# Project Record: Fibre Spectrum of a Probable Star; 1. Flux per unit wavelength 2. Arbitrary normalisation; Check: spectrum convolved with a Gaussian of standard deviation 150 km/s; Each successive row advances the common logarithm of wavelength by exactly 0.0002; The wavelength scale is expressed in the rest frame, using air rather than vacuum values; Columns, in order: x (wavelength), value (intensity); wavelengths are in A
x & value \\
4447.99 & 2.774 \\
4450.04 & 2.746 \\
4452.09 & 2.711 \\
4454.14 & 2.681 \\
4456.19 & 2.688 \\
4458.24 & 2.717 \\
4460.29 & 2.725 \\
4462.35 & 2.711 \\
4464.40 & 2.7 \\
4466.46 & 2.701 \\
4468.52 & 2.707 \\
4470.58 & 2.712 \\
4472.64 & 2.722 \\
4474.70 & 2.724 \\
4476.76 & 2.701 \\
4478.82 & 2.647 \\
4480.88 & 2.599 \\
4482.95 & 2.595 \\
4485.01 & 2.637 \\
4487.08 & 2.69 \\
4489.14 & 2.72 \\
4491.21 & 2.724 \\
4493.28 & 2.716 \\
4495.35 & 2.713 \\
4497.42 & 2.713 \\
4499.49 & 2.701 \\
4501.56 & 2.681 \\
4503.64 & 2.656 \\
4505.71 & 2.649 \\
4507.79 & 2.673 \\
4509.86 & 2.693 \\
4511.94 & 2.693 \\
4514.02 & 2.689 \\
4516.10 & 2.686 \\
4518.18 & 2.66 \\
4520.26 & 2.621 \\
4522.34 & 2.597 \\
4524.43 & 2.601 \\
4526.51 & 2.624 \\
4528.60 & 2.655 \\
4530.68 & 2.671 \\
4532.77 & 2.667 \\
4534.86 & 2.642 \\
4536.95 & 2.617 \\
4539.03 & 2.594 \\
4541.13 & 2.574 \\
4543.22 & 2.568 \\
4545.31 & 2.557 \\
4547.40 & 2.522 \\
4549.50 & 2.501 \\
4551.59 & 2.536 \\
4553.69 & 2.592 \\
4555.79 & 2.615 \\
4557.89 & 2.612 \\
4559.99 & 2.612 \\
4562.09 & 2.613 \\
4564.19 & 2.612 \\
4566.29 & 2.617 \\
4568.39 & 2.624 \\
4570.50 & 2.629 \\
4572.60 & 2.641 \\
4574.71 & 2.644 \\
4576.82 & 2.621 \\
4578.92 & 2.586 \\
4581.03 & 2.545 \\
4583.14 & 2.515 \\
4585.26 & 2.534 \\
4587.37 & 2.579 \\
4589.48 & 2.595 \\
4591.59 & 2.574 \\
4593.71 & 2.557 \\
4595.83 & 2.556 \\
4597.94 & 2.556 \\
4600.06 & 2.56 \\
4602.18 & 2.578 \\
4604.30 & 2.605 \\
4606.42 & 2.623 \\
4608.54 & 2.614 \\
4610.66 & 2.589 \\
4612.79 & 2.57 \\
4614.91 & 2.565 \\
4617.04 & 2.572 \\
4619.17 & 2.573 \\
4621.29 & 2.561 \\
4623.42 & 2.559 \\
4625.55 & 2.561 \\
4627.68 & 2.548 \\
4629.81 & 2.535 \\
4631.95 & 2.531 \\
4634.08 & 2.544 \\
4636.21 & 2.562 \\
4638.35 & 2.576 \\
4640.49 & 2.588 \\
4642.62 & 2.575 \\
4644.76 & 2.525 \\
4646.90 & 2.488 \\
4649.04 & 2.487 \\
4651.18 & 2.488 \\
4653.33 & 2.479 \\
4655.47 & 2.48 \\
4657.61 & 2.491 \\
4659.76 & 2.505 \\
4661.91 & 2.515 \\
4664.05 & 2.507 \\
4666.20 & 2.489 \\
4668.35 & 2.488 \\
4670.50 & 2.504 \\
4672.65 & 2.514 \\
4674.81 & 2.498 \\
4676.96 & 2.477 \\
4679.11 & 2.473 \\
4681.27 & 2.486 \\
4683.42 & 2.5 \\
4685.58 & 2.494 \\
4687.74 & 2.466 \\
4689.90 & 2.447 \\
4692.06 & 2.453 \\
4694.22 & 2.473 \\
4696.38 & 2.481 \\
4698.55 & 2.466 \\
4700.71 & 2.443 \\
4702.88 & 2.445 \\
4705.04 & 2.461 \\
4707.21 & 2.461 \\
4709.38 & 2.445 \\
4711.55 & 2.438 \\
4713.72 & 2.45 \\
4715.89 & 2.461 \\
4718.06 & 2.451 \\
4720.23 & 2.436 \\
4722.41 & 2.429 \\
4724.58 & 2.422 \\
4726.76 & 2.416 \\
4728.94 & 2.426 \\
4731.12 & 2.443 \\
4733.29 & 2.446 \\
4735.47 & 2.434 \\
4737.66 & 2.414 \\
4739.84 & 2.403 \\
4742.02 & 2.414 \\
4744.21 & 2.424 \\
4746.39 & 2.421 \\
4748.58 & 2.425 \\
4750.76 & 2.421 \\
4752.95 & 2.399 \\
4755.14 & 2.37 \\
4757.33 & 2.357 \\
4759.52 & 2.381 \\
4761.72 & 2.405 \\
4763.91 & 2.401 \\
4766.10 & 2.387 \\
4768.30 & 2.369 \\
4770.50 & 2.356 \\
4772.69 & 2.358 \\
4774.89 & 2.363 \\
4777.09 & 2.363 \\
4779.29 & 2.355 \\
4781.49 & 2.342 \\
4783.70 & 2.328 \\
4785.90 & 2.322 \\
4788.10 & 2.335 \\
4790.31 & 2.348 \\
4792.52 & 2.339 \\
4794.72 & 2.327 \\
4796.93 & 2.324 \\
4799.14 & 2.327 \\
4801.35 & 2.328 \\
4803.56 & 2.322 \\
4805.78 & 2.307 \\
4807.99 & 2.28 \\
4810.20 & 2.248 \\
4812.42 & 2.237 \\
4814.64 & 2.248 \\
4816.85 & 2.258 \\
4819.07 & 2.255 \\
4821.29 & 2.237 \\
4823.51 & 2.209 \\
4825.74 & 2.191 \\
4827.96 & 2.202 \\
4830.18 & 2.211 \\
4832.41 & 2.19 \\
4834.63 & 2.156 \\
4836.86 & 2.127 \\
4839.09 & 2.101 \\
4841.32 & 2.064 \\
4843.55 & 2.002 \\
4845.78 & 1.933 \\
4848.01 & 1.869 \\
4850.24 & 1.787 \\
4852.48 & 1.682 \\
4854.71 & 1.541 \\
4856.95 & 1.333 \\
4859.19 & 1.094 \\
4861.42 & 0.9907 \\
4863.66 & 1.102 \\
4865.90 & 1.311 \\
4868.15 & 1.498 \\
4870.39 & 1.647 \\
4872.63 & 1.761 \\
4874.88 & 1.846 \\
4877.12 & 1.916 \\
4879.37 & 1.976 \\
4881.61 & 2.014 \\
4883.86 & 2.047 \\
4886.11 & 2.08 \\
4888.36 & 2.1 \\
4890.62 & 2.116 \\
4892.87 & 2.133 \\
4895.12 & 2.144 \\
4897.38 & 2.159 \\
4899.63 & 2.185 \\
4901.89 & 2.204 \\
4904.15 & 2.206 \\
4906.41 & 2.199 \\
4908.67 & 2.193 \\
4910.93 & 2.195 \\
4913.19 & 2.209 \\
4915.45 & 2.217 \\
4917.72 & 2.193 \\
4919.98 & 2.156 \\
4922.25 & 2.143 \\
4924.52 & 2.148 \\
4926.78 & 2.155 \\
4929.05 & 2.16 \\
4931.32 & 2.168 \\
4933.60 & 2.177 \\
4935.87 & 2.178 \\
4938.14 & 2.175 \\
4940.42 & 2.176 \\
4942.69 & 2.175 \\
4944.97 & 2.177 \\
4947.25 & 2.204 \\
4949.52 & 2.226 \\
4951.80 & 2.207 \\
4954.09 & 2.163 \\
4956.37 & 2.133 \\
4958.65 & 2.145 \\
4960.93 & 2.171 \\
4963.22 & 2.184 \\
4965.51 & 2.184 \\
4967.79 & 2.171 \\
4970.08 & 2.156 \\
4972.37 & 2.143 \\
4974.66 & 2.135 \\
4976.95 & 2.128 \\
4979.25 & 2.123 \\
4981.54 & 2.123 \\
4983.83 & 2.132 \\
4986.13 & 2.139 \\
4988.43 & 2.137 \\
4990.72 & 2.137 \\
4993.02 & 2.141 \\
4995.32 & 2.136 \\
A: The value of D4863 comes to 0.24 mag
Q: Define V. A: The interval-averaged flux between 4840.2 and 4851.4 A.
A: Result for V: 1.93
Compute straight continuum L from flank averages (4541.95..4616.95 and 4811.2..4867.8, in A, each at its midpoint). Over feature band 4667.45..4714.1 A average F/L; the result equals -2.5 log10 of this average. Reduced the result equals -0.09 mag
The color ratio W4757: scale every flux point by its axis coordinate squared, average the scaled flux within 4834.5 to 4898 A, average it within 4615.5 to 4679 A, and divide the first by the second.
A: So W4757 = 0.8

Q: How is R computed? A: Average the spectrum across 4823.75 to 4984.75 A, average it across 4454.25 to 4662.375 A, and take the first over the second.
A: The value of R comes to 0.78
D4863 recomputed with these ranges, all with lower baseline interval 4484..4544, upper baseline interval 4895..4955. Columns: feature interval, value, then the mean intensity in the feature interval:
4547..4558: 0.02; 2.56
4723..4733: -0.01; 2.43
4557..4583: -0.01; 2.61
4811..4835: 0.04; 2.22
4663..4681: -0.01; 2.49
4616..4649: -0.01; 2.55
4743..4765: -0.01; 2.4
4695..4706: -0.01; 2.46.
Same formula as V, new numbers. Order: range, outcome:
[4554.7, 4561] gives 2.61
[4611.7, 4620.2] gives 2.57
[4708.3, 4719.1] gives 2.45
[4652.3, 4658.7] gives 2.48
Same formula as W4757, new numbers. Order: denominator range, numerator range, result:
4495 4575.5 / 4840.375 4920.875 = 0.83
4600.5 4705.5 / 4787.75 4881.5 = 0.85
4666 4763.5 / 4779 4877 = 0.86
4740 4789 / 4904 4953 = 0.98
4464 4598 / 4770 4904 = 0.89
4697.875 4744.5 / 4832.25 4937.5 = 0.86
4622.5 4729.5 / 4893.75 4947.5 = 0.97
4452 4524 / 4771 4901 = 0.89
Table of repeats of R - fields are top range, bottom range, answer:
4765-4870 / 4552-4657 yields 0.81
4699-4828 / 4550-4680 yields 0.93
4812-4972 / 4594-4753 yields 0.82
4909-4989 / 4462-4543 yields 0.81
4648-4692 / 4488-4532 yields 0.93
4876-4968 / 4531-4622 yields 0.83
